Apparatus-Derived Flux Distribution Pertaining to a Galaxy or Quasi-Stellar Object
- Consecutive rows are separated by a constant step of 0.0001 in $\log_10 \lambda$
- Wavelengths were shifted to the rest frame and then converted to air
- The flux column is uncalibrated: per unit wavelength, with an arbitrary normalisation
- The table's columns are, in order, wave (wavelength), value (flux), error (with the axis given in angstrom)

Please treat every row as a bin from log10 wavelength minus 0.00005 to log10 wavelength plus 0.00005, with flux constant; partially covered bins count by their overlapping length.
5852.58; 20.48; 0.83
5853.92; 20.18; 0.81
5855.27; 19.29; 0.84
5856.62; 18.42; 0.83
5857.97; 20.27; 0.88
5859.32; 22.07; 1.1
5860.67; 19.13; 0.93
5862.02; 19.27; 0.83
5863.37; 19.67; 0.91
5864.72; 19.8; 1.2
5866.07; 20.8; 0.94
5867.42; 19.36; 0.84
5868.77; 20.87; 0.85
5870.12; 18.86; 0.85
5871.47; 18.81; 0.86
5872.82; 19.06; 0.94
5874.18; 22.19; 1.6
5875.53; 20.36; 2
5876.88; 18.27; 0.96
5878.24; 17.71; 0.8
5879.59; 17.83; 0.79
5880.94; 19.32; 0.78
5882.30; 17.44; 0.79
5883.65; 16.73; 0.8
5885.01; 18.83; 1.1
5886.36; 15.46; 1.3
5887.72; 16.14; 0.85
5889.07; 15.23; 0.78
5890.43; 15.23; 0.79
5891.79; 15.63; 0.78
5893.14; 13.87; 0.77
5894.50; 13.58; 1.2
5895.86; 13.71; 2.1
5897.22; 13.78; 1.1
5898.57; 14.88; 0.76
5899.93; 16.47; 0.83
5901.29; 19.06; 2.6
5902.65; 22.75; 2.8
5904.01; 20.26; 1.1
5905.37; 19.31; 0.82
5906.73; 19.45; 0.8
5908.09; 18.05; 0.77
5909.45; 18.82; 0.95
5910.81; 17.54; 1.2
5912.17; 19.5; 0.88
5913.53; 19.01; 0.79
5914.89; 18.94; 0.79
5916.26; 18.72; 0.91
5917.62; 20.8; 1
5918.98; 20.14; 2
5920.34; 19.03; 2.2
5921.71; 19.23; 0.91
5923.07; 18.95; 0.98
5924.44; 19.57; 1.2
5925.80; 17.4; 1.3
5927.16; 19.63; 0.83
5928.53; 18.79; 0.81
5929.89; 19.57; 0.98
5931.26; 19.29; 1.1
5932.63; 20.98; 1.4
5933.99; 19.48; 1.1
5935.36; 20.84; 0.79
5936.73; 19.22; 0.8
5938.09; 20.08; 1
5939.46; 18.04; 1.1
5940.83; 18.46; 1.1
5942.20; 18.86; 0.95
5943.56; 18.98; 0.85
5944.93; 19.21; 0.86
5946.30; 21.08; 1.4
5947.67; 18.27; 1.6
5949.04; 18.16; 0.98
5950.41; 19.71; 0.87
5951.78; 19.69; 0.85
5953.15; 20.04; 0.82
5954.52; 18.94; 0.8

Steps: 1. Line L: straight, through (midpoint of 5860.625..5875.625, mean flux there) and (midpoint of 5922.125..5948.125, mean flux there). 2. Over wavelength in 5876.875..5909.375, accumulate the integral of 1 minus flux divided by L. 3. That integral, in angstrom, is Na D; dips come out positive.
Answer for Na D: 4.31 angstrom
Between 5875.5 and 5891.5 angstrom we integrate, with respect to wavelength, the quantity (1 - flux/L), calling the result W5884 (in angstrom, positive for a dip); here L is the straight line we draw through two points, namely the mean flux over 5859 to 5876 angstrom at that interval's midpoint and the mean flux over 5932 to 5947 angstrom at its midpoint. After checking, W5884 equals 2.1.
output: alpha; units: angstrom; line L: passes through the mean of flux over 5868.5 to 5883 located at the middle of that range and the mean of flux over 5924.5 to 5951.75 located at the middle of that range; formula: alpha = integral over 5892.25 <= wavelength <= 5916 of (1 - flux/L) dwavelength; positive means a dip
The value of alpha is 2.0 angstrom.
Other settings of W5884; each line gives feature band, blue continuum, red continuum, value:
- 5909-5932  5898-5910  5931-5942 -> 0.1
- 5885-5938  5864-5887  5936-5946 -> 2.4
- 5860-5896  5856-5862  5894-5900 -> -1.7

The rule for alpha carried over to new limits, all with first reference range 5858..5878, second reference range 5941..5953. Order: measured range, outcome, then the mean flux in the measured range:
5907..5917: 0.42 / 18.7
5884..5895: 2.31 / 15.6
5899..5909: 0.19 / 19.2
